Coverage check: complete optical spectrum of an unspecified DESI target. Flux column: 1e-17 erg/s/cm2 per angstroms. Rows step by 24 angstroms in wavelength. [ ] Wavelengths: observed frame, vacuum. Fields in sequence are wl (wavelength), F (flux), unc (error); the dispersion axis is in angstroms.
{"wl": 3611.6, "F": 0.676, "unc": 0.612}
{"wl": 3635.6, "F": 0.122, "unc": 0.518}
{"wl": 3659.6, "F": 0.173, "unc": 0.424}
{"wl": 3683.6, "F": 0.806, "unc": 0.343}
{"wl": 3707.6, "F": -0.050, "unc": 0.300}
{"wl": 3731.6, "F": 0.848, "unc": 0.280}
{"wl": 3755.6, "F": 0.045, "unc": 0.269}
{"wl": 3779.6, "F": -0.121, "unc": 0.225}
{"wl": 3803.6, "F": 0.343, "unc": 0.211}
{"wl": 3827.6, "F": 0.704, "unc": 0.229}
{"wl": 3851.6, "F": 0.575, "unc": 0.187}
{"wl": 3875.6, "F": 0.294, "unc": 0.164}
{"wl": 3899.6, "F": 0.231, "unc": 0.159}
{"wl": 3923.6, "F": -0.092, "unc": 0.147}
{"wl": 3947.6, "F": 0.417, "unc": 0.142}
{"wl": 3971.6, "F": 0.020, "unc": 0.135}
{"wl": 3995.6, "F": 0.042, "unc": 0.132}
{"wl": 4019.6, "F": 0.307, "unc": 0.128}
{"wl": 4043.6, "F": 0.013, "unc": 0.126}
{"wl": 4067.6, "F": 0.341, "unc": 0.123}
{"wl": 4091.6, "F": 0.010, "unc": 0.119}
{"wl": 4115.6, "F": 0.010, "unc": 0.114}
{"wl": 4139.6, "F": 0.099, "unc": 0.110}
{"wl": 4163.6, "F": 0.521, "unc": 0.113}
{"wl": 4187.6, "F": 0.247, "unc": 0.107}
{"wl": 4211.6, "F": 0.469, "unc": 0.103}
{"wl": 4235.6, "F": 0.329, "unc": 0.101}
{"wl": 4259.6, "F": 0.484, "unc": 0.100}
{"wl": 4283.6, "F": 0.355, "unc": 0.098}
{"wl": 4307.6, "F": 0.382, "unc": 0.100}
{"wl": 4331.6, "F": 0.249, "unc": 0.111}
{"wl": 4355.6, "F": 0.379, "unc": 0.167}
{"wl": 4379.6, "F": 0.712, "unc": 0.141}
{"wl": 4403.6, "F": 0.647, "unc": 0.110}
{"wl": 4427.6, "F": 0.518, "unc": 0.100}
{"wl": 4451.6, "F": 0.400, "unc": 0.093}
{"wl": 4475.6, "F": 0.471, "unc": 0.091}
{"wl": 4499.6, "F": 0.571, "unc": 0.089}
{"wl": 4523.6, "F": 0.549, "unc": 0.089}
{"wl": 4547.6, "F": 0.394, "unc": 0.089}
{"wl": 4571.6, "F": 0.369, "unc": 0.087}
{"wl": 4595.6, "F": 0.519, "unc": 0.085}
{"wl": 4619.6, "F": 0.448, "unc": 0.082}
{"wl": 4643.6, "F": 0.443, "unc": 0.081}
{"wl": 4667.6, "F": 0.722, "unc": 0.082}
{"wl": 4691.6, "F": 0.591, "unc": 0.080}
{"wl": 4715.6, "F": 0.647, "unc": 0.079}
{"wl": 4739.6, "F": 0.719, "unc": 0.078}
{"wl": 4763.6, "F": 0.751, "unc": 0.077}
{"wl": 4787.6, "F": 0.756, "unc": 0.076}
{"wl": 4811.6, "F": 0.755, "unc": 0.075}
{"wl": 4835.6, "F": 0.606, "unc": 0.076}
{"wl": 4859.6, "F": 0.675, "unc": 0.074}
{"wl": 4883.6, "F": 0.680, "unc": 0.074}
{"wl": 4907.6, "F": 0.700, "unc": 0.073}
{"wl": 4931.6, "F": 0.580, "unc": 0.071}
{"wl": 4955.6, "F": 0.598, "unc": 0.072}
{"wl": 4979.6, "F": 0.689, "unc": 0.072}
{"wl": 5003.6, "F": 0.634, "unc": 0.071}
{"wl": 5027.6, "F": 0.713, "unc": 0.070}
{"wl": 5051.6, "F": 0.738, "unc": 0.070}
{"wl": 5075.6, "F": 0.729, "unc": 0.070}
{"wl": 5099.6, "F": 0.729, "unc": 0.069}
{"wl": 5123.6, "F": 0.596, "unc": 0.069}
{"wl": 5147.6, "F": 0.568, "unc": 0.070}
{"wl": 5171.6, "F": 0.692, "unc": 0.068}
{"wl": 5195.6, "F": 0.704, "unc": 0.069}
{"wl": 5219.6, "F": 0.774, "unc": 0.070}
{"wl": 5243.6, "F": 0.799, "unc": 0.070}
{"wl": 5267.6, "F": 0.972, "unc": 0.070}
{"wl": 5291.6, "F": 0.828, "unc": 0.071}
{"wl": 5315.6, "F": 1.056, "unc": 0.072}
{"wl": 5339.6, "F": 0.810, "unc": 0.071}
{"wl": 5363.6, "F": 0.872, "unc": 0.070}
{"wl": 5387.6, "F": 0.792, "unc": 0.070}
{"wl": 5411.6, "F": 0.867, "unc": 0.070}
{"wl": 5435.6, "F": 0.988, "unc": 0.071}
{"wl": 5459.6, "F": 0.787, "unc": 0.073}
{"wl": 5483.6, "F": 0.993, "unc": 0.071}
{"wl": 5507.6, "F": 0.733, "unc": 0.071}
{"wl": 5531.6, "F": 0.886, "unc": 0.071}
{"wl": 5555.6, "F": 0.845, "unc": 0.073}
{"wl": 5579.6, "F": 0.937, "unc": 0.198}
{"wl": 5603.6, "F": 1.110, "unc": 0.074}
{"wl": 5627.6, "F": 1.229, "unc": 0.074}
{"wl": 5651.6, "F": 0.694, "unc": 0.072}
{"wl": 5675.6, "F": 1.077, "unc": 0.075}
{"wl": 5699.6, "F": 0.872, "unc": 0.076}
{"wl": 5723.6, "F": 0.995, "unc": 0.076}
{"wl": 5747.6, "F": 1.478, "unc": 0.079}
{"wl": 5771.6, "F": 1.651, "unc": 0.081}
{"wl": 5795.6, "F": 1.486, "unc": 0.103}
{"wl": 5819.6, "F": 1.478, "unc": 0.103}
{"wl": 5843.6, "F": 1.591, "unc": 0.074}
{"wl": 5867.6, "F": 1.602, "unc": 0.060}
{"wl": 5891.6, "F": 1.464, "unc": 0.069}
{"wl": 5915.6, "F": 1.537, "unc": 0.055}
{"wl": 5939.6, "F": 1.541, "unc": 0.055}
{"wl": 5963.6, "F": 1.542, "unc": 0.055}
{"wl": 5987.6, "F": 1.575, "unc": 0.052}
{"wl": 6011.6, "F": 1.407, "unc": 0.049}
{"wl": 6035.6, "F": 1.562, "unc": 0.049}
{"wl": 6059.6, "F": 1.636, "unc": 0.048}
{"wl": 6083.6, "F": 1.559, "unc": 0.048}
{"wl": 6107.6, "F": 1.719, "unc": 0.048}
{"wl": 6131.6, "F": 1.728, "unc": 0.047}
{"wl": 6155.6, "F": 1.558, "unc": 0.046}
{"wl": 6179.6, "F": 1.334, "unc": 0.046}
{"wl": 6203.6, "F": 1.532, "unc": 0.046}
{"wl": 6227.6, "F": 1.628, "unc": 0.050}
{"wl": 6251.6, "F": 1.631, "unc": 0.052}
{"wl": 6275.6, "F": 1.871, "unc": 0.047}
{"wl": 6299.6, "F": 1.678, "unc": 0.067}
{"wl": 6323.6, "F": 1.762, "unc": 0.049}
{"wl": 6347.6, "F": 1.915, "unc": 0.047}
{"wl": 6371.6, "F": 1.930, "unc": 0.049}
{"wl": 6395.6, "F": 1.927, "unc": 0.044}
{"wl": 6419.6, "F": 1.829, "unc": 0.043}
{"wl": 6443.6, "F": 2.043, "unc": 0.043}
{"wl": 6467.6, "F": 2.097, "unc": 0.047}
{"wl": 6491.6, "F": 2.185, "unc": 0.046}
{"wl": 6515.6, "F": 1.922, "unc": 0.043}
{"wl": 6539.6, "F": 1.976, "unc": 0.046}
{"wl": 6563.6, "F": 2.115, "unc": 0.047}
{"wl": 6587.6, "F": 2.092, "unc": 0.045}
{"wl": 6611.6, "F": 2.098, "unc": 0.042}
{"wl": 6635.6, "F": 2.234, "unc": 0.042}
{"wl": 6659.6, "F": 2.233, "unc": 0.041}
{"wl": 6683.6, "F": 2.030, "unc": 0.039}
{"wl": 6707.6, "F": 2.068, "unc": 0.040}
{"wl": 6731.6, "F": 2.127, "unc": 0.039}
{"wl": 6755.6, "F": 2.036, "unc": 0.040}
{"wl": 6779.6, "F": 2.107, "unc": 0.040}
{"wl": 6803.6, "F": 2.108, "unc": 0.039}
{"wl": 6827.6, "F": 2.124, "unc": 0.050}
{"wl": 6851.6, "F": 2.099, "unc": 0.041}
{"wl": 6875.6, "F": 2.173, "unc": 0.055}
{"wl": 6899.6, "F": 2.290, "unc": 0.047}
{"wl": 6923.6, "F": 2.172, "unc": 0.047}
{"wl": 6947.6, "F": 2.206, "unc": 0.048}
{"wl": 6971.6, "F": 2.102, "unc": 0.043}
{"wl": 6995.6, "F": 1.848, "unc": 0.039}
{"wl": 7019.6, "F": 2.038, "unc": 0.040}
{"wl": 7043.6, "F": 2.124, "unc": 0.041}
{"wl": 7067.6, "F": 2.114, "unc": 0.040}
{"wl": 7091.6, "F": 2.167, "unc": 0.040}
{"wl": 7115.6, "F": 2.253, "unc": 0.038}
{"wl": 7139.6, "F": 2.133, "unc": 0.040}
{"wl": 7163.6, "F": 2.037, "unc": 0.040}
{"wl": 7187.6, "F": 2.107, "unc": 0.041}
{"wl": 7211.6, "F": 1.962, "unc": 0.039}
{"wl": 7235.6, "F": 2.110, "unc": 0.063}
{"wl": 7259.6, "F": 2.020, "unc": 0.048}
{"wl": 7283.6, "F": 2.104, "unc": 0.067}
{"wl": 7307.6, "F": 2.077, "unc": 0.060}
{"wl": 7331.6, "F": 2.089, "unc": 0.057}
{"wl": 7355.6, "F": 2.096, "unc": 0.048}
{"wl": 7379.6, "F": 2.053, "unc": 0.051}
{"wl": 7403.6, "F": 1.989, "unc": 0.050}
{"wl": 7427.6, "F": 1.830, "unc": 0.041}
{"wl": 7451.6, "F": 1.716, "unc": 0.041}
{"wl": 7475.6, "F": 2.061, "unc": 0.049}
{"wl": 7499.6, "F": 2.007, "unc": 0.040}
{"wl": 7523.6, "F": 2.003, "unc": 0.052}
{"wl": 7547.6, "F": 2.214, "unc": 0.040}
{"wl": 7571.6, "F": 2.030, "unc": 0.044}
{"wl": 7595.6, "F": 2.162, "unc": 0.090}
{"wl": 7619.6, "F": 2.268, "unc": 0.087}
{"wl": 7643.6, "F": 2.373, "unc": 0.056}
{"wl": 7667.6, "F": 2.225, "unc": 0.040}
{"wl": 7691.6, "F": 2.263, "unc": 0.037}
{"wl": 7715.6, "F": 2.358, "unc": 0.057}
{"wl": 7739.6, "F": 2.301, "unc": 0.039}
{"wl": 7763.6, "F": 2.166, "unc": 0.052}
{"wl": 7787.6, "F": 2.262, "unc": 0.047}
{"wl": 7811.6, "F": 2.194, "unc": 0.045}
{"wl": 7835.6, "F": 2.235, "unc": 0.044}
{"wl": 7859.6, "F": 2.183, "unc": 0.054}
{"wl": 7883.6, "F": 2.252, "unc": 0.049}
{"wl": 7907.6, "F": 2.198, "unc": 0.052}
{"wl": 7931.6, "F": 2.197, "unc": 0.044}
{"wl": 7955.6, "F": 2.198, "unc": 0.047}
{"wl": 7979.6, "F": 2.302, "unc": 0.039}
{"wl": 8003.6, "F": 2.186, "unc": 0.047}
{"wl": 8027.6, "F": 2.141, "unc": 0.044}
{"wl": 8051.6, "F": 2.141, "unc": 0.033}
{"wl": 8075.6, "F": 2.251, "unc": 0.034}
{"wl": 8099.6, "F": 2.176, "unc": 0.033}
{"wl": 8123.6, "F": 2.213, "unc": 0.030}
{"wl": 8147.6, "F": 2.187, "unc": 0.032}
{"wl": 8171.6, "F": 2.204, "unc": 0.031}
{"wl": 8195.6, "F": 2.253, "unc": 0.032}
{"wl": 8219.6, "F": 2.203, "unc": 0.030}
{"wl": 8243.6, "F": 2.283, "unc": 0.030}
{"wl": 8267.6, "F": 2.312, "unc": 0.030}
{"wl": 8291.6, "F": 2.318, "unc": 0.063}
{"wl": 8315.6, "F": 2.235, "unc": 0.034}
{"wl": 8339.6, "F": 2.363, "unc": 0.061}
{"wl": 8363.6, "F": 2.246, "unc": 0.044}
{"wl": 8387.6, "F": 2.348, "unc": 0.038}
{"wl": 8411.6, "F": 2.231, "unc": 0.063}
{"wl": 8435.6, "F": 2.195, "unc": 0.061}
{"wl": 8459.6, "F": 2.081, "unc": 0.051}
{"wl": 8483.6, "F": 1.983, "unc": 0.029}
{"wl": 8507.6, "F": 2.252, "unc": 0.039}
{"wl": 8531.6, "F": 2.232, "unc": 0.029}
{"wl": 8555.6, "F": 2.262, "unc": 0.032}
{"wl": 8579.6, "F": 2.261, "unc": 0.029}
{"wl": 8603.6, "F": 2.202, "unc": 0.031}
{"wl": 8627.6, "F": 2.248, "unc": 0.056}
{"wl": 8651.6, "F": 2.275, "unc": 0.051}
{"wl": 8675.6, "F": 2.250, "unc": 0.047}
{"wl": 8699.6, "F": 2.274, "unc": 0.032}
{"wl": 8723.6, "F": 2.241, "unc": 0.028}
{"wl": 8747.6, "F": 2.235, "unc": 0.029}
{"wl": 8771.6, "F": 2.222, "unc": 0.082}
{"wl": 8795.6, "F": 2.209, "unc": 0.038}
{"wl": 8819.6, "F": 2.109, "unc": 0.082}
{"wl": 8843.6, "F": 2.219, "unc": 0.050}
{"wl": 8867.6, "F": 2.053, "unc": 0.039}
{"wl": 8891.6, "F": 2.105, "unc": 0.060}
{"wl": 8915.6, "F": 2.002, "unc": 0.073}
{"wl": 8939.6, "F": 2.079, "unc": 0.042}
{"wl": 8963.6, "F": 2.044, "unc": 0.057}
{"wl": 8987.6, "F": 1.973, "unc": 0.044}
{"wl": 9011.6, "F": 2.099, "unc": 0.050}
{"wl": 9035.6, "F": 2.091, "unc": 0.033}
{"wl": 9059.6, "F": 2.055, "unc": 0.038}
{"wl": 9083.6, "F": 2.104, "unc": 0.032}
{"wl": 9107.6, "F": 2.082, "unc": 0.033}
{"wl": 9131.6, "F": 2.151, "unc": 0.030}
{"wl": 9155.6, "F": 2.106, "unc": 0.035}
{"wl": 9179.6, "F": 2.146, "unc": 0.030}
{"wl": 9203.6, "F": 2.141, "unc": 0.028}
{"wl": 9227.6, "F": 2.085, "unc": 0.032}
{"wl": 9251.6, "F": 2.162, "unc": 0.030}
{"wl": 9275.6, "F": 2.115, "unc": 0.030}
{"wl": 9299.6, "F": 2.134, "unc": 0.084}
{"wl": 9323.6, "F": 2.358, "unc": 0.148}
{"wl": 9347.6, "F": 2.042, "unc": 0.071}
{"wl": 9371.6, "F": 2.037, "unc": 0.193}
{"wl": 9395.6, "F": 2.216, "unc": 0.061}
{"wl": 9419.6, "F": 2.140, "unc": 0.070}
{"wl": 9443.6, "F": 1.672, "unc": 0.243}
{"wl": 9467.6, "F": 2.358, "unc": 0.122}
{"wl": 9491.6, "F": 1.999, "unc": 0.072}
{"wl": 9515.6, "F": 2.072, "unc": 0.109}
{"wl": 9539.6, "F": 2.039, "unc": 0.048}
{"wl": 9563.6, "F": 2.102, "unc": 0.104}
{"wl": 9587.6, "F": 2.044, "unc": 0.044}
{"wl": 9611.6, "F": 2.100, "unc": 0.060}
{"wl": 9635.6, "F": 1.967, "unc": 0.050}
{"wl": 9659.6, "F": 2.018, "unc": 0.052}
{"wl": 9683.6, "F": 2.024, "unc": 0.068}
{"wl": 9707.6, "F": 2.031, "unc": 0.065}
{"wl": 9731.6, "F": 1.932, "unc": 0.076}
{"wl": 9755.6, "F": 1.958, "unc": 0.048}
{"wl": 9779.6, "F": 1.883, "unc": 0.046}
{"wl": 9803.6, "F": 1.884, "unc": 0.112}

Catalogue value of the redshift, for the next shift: 0.438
